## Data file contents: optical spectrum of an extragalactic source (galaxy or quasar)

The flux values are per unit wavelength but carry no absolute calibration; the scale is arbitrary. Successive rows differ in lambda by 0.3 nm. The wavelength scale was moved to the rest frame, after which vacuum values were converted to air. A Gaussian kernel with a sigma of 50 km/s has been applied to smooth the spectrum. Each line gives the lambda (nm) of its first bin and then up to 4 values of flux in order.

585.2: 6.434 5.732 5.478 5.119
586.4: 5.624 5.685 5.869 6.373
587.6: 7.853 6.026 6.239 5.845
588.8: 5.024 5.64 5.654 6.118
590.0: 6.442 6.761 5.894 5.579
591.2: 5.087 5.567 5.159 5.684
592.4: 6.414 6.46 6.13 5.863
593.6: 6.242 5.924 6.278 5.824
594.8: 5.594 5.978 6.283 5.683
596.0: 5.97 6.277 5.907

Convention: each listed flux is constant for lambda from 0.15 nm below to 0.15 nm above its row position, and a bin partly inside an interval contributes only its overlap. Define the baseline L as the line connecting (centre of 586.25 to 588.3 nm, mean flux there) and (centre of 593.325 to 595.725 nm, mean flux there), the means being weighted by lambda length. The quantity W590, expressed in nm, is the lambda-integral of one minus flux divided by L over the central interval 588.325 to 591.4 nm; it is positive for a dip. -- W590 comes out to 0.17 nm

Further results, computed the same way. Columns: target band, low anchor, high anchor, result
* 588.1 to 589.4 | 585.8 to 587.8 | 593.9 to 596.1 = 0.077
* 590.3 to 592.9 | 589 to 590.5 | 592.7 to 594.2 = 0.136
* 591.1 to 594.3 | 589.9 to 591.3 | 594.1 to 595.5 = 0.038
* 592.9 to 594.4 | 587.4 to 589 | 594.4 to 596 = -0.032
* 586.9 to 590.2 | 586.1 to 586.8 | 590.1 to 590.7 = -0.079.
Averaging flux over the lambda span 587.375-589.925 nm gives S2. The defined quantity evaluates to 6.07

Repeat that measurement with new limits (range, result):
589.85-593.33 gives 5.92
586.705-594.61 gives 5.99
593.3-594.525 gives 6.07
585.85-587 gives 5.53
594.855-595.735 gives 5.98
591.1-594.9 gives 5.88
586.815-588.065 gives 6.5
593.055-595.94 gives 5.97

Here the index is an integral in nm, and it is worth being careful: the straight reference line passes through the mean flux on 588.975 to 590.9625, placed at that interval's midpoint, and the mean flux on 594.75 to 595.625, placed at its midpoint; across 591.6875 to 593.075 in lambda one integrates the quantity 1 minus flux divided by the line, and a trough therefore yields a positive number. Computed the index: 0.005 nm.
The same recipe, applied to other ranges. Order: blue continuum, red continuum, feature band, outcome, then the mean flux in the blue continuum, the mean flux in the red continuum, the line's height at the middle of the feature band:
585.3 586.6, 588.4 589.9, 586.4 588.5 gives -0.25 nm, 5.53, 5.68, 5.6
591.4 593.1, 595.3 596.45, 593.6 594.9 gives 0.01 nm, 5.91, 6.04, 5.98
